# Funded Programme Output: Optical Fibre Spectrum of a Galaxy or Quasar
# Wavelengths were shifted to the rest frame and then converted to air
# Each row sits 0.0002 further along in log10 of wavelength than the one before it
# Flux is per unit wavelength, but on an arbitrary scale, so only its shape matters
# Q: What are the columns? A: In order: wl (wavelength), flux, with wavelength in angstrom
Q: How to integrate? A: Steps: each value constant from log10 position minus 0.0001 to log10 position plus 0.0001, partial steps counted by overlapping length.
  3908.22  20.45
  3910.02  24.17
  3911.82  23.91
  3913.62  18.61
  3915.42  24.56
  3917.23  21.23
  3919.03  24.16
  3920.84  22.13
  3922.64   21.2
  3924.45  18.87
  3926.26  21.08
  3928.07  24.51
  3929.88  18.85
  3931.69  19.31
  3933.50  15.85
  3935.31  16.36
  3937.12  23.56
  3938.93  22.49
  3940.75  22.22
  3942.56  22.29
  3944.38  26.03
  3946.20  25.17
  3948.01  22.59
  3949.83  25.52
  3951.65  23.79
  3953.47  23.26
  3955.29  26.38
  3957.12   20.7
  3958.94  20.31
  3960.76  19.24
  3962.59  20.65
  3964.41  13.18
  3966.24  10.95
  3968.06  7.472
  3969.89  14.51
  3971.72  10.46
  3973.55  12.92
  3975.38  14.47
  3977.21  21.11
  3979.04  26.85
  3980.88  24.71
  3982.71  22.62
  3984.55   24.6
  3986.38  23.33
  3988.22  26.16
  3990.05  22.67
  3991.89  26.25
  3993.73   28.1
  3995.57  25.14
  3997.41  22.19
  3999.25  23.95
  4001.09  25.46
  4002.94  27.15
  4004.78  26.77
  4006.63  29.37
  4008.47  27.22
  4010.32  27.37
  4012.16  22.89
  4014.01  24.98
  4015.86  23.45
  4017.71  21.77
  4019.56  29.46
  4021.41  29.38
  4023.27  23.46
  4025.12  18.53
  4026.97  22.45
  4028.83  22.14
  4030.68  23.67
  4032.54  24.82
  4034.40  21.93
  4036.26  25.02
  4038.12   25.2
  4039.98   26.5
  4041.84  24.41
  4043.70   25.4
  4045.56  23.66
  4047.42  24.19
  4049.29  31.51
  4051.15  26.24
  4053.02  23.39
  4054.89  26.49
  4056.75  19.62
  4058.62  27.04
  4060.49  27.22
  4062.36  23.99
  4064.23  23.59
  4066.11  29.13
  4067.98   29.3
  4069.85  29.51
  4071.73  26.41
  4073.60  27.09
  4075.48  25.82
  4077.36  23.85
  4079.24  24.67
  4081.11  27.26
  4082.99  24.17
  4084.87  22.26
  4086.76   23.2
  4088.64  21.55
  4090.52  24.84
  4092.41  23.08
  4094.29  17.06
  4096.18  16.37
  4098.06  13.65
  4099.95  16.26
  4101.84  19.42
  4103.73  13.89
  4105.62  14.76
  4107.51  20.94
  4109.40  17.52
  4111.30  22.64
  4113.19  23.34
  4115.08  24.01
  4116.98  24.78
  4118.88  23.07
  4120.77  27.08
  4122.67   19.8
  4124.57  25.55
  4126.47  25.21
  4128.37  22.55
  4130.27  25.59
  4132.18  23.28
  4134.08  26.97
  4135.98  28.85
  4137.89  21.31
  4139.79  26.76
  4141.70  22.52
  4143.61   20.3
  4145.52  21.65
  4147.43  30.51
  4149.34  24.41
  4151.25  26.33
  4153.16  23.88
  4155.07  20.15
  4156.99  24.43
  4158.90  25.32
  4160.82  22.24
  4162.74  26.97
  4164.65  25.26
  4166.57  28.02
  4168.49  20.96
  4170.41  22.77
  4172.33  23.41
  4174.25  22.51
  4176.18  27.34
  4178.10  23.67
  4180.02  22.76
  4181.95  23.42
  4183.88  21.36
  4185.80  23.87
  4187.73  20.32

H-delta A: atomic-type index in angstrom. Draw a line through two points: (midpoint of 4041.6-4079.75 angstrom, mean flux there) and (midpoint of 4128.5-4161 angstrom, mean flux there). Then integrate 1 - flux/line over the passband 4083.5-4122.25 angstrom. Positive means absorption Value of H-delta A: 7.1 angstrom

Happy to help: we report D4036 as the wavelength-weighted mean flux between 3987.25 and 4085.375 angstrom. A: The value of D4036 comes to 25.3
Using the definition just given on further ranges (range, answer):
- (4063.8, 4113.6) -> 22.2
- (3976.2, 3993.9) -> 24.4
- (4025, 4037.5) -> 23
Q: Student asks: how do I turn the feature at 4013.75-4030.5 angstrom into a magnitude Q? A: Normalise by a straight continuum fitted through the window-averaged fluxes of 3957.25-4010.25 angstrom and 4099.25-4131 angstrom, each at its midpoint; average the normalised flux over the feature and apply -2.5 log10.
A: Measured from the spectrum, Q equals -0.12 mag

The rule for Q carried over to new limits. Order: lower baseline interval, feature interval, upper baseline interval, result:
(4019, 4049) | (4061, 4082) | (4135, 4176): -0.086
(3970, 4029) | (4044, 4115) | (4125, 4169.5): 0.043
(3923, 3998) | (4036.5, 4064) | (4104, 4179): -0.138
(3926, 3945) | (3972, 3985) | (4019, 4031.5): 0.107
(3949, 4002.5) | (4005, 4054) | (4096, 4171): -0.157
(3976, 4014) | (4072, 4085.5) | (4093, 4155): -0.087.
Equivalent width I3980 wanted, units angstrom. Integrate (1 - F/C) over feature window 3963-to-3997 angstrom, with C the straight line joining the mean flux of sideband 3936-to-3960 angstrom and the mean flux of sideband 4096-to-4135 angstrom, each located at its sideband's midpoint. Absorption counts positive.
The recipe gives 4.6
